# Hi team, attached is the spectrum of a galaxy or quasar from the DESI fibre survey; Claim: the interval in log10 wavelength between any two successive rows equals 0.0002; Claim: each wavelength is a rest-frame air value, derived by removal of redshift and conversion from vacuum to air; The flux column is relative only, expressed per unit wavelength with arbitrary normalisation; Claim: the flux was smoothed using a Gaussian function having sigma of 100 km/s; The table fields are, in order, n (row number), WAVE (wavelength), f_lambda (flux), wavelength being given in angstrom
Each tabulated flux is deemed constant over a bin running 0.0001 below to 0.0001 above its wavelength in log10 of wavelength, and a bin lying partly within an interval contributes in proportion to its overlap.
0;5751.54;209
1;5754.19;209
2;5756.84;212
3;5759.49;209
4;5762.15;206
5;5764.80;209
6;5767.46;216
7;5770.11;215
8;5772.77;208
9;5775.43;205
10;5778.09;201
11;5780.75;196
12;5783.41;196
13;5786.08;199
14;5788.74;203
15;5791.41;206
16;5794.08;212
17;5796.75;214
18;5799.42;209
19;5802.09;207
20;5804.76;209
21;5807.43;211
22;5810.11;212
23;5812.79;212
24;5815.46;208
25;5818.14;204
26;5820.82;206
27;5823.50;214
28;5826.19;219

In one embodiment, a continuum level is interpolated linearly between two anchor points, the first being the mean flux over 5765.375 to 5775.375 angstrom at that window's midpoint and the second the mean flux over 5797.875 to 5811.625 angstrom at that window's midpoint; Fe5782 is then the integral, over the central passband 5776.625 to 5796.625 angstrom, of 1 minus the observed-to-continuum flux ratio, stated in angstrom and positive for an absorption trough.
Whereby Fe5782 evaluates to 0.8 angstrom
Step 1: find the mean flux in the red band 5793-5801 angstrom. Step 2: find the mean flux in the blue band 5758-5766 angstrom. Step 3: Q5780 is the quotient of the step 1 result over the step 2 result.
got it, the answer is 1.02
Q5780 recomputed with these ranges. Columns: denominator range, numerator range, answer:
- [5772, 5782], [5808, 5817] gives 1.04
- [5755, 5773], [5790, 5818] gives 0.99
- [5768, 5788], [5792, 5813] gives 1.03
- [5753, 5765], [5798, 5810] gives 1.00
